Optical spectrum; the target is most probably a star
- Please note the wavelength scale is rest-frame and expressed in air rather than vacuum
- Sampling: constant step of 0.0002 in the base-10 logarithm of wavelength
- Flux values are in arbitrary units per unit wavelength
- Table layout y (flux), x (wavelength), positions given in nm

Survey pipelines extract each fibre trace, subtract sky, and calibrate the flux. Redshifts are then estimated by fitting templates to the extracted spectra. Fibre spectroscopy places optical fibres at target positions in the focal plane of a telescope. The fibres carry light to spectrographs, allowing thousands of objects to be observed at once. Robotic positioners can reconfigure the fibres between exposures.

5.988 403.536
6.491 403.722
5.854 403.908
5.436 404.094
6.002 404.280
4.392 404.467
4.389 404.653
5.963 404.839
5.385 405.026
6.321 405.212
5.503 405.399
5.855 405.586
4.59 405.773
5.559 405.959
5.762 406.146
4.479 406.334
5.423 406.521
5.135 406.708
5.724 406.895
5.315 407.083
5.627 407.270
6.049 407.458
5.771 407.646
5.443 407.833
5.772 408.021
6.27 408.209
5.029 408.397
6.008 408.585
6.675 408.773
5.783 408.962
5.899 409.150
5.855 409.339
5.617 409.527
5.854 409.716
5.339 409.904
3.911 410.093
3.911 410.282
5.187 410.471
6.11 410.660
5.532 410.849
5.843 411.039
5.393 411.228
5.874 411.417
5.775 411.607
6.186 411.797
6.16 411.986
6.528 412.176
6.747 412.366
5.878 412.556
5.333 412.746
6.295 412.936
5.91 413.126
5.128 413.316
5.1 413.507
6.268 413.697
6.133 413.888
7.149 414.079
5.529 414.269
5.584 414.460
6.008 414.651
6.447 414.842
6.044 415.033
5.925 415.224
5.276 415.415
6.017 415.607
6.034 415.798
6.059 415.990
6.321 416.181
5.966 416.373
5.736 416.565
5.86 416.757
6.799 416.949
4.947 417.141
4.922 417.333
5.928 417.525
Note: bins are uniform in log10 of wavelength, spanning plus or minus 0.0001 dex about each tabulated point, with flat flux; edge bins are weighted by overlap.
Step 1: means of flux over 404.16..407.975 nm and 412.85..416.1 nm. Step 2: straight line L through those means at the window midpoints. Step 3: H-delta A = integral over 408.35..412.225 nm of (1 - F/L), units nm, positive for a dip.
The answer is 0.03 nm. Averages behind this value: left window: 5.44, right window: 5.94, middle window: 5.64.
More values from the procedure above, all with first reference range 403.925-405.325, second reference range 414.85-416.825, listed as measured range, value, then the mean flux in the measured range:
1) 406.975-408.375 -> -0.03 nm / 5.71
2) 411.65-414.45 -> -0.09 nm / 6.01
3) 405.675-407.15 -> 0.07 nm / 5.25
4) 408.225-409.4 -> -0.06 nm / 5.9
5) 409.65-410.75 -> 0.13 nm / 5.03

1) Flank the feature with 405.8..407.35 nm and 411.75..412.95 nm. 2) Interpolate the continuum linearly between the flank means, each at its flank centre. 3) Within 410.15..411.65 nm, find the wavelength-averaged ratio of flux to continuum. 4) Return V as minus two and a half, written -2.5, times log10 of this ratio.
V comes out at 0.11 mag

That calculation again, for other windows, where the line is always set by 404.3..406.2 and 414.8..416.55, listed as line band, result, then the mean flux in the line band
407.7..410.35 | 0.01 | 5.55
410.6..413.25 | -0.03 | 5.96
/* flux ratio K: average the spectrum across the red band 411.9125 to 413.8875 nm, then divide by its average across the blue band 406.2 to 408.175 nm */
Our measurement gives 1.1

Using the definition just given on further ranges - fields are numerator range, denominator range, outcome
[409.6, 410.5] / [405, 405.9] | 0.87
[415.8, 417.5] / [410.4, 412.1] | 1.01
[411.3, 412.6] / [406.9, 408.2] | 1.08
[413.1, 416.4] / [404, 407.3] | 1.10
